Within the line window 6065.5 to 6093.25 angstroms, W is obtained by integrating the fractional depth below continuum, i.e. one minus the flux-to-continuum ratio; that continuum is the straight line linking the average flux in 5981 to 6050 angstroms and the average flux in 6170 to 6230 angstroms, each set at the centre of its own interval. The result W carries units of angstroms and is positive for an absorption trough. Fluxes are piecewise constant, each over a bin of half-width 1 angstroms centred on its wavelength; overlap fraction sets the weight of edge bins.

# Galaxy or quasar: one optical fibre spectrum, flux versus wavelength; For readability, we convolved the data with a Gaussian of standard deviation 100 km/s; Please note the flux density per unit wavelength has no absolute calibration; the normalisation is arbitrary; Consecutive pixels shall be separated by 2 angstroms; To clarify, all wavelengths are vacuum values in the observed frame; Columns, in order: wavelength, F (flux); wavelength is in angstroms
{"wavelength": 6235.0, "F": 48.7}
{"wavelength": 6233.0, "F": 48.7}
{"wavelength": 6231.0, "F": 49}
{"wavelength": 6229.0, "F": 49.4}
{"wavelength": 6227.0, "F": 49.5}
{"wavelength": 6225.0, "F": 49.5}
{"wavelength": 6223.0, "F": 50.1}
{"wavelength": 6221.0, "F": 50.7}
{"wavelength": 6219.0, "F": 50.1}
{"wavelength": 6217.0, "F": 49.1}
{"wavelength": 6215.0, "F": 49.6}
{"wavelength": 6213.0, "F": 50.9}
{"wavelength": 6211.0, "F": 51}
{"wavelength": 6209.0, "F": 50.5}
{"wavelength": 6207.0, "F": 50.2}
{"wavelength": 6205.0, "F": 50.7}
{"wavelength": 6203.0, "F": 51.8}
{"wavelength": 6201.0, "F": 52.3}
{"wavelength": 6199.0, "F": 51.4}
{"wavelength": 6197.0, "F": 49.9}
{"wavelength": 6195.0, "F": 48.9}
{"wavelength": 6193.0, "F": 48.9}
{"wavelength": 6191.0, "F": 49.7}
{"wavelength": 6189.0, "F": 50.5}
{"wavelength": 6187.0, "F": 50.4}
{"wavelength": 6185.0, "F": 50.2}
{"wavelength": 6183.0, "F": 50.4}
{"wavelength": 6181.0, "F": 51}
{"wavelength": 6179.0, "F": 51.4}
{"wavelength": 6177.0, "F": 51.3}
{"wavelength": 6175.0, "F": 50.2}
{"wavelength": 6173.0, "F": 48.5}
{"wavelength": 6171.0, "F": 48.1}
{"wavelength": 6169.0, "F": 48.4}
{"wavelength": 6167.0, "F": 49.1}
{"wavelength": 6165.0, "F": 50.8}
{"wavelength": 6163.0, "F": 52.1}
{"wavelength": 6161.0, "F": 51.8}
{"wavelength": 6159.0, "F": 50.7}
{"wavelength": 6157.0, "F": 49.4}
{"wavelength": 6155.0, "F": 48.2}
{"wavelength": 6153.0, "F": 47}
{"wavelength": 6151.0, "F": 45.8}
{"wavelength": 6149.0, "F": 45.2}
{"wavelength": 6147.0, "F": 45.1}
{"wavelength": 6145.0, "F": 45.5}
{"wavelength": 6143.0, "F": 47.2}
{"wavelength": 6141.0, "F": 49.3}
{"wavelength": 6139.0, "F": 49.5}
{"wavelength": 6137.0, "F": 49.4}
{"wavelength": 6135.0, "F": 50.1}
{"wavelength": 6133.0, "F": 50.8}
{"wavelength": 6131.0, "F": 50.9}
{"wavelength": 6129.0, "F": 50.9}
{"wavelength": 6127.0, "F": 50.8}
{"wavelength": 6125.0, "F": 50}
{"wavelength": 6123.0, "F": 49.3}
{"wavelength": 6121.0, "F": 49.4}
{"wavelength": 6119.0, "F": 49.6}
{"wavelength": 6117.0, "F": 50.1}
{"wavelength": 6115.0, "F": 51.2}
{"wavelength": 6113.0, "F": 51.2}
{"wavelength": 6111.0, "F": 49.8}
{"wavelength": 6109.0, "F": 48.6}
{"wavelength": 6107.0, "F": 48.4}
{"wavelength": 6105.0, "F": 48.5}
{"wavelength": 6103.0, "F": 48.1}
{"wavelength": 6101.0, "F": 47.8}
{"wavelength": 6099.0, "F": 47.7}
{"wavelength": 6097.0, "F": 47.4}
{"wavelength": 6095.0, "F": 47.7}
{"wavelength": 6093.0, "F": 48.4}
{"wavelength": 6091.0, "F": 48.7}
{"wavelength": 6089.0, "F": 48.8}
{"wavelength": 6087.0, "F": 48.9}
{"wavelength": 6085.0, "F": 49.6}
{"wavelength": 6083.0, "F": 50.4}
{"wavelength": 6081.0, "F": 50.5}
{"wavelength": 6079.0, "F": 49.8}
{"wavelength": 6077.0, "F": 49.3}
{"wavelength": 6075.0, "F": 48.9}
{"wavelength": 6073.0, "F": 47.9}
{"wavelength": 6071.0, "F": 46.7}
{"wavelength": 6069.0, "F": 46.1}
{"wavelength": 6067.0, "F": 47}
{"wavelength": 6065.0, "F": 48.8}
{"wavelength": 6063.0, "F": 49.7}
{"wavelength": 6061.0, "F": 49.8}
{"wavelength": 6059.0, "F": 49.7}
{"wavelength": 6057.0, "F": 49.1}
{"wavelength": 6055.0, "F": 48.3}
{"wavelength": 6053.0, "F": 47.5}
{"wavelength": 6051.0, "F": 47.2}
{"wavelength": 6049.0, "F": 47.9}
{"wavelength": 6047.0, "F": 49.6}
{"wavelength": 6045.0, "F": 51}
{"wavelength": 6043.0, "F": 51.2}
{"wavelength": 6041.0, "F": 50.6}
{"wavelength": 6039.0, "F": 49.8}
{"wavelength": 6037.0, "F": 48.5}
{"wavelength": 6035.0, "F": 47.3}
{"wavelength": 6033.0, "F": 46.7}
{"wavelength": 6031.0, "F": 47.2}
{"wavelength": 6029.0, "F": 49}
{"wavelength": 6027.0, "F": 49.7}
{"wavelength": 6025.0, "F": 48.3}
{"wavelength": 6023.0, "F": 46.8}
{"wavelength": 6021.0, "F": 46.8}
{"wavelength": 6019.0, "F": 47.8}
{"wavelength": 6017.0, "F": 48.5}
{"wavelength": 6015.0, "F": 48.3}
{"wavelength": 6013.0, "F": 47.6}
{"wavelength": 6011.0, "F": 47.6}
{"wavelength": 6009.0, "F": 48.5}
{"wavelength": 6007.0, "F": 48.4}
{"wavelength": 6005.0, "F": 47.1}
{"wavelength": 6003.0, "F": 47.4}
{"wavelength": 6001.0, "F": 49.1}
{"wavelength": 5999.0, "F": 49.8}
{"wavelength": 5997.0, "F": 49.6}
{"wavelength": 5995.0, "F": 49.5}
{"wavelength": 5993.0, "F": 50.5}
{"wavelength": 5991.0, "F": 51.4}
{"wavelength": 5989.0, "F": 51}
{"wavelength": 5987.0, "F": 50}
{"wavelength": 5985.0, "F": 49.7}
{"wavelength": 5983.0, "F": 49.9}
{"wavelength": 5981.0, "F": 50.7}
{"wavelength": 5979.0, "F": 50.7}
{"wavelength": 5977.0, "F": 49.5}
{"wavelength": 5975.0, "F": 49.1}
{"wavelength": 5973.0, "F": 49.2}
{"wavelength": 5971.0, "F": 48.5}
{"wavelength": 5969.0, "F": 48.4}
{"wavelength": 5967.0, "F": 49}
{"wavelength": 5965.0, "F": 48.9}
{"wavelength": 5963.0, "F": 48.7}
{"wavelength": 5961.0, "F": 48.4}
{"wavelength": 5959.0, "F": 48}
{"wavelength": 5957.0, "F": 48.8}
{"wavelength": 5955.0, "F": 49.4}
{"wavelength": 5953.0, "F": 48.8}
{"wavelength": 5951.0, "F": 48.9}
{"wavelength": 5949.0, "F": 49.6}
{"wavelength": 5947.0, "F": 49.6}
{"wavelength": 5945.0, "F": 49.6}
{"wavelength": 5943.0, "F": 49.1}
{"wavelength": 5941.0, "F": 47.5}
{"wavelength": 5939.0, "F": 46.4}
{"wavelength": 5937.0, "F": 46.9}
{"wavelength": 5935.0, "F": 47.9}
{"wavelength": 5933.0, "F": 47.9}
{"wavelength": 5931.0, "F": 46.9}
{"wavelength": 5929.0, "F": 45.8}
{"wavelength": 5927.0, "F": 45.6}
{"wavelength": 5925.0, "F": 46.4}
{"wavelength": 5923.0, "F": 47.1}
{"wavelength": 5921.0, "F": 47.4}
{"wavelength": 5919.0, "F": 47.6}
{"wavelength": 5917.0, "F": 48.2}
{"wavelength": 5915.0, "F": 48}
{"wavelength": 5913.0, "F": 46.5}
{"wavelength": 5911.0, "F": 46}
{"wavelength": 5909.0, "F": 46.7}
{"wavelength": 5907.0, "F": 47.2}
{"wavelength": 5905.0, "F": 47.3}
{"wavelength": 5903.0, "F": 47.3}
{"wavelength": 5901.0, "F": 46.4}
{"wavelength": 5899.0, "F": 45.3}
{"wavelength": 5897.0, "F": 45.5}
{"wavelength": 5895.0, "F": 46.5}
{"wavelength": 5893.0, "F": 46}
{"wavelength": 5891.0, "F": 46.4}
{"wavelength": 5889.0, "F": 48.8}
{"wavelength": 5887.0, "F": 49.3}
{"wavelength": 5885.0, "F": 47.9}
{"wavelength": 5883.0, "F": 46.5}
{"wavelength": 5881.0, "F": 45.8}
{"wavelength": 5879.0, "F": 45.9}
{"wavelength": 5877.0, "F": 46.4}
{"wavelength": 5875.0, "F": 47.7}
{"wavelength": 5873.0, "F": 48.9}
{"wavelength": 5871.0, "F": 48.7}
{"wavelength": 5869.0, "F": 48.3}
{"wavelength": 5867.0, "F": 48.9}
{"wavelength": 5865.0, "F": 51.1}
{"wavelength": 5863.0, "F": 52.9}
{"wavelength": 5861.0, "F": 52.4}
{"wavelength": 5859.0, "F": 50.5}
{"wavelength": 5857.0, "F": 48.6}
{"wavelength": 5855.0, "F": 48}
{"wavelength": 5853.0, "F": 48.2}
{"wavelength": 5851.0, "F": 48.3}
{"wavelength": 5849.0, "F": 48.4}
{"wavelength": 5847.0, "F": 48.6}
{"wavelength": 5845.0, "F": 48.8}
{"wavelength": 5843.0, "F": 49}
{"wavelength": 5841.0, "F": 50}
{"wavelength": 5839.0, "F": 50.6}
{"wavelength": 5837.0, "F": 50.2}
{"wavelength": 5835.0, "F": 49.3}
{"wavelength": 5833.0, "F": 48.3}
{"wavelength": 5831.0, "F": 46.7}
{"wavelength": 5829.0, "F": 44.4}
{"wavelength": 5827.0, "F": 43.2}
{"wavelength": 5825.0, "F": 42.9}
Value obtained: 0.4 angstroms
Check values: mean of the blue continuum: 48.9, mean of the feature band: 48.7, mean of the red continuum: 50.2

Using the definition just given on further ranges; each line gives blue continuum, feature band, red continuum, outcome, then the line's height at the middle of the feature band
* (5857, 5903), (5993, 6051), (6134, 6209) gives 0.2 angstroms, 48.7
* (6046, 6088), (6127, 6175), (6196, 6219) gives 0.9 angstroms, 49.9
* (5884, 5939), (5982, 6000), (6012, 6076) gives -0.9 angstroms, 47.8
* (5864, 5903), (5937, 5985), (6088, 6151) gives -1.1 angstroms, 47.9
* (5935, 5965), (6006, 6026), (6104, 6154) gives 0.3 angstroms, 48.7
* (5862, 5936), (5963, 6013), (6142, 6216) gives -1.2 angstroms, 48.1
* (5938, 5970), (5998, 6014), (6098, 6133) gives 0.3 angstroms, 49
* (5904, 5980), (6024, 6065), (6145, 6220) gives -0.1 angstroms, 48.7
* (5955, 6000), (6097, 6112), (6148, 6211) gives 0.4 angstroms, 49.7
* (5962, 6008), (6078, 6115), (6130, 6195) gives 0.3 angstroms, 49.3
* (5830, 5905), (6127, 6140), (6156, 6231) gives -0.1 angstroms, 49.9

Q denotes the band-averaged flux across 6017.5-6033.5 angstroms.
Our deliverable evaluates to 47.8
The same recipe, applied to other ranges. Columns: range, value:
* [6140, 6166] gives 48.3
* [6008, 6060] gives 48.5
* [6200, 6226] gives 50.5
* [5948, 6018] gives 49.1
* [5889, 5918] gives 46.7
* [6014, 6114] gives 48.6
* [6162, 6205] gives 50.3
